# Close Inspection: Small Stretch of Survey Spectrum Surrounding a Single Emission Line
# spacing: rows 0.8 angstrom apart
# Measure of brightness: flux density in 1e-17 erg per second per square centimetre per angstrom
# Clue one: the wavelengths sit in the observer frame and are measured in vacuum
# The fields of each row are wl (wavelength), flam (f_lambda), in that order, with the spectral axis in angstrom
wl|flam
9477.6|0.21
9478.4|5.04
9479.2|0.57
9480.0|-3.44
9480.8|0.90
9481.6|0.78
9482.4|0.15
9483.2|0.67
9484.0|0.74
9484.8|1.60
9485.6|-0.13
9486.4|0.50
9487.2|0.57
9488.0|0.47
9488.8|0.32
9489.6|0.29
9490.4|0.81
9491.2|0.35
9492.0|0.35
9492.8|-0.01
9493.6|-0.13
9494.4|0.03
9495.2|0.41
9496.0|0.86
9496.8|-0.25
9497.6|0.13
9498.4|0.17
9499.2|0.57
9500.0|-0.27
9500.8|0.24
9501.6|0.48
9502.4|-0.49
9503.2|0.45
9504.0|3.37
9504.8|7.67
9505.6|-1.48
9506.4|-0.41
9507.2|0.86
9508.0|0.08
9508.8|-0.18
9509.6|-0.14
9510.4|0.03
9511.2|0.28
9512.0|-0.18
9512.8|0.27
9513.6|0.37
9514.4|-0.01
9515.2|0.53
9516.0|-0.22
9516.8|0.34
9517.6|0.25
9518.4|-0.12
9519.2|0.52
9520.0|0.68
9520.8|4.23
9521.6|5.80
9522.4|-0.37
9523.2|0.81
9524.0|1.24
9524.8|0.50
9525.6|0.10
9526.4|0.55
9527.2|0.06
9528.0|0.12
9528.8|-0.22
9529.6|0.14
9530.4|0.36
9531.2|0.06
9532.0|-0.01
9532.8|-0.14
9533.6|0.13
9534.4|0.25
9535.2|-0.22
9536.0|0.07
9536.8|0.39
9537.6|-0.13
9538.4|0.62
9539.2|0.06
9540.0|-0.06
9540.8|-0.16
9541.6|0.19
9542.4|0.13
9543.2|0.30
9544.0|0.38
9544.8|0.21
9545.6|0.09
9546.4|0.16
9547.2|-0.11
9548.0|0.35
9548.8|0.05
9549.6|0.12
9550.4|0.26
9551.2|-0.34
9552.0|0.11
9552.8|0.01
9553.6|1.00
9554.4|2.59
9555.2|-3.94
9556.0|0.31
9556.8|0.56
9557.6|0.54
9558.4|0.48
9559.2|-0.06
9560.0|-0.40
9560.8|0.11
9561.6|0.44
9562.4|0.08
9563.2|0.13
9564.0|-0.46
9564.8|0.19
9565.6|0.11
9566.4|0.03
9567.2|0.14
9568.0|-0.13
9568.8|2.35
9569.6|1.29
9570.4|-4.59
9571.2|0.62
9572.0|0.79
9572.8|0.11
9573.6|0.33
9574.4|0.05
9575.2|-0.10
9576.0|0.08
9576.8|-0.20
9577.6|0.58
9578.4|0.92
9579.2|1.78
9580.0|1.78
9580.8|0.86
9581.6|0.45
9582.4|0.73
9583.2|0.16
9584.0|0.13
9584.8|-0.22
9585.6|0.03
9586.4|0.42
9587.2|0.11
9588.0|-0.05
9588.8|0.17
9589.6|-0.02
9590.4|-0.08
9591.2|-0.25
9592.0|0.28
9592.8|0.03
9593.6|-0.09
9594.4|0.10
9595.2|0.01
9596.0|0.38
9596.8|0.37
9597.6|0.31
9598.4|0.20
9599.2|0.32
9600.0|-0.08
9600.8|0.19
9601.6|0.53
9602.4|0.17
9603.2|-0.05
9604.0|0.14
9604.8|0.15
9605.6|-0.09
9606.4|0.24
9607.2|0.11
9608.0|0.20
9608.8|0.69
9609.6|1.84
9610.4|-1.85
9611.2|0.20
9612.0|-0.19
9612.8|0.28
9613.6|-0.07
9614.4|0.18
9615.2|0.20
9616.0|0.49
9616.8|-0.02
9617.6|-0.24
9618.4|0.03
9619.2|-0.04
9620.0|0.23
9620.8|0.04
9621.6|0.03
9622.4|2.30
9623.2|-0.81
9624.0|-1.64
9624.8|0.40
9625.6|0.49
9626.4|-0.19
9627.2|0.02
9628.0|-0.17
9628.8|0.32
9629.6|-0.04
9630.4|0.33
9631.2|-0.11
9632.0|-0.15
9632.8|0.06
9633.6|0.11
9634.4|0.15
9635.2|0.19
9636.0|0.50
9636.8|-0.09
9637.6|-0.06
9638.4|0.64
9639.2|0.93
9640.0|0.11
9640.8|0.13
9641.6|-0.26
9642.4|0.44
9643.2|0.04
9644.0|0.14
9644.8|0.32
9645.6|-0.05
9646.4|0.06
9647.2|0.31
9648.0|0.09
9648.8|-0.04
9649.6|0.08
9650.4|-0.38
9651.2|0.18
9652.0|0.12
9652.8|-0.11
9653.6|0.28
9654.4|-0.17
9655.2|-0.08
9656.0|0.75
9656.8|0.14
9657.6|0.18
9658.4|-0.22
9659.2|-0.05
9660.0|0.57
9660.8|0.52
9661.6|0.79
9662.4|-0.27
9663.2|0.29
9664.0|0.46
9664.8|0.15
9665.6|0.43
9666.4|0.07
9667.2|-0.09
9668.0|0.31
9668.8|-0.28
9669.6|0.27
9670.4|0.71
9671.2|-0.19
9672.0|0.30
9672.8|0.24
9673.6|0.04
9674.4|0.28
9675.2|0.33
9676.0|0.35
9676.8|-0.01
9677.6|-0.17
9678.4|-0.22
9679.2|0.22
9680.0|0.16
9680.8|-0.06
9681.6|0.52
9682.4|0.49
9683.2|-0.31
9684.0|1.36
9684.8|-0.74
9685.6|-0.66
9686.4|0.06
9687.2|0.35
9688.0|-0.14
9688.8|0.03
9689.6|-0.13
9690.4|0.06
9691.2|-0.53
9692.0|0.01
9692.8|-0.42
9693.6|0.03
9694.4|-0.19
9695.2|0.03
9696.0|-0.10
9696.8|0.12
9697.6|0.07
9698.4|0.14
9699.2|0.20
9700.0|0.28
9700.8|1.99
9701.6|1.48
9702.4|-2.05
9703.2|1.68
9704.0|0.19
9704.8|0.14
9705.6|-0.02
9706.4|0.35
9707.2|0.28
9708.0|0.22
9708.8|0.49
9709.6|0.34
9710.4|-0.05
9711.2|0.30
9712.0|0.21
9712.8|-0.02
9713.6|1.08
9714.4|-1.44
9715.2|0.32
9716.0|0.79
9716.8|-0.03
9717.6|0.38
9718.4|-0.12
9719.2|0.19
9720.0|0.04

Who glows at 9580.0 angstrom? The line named [O III] 5007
